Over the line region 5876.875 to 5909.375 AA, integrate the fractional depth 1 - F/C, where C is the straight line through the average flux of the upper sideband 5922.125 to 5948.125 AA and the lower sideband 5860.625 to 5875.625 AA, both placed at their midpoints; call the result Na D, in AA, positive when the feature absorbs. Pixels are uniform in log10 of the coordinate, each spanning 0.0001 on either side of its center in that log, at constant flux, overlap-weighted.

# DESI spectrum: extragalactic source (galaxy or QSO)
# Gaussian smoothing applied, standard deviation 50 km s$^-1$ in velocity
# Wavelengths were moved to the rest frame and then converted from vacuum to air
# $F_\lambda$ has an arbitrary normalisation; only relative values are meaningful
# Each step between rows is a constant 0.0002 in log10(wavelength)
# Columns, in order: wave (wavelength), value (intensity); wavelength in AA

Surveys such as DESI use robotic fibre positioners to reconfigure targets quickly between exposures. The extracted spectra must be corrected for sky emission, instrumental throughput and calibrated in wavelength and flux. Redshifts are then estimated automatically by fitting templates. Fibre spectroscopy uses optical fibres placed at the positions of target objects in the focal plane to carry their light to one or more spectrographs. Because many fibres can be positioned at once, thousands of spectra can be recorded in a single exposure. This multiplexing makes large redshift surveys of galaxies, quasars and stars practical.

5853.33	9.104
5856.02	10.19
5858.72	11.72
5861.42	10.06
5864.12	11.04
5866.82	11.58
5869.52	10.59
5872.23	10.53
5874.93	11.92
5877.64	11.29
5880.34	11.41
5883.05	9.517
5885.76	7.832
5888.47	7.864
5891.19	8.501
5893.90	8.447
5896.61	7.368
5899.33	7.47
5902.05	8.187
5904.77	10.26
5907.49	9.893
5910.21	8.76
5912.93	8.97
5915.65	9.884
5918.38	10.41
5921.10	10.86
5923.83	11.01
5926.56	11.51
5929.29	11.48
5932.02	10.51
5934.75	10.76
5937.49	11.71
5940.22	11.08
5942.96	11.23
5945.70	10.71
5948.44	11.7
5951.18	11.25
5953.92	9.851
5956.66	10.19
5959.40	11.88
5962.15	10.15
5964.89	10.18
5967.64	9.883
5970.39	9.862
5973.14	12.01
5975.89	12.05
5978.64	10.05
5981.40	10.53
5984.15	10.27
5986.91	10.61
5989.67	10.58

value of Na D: 6.1 AA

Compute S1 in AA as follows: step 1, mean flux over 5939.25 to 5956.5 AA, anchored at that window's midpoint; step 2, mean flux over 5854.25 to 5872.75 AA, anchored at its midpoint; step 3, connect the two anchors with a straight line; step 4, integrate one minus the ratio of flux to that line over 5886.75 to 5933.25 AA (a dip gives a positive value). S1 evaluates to 5.90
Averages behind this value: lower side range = 10.8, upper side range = 10.9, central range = 9.48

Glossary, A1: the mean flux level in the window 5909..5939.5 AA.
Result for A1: 10.6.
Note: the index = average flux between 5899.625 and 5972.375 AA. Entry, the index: 10.4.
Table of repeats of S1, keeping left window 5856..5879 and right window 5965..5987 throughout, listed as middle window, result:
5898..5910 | 2.2 AA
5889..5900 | 3.0 AA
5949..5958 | 0.1 AA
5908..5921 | 1.4 AA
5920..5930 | -0.4 AA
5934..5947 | -0.4 AA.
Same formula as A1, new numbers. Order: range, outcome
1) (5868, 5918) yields 9.4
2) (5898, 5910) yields 8.94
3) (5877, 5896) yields 9.12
